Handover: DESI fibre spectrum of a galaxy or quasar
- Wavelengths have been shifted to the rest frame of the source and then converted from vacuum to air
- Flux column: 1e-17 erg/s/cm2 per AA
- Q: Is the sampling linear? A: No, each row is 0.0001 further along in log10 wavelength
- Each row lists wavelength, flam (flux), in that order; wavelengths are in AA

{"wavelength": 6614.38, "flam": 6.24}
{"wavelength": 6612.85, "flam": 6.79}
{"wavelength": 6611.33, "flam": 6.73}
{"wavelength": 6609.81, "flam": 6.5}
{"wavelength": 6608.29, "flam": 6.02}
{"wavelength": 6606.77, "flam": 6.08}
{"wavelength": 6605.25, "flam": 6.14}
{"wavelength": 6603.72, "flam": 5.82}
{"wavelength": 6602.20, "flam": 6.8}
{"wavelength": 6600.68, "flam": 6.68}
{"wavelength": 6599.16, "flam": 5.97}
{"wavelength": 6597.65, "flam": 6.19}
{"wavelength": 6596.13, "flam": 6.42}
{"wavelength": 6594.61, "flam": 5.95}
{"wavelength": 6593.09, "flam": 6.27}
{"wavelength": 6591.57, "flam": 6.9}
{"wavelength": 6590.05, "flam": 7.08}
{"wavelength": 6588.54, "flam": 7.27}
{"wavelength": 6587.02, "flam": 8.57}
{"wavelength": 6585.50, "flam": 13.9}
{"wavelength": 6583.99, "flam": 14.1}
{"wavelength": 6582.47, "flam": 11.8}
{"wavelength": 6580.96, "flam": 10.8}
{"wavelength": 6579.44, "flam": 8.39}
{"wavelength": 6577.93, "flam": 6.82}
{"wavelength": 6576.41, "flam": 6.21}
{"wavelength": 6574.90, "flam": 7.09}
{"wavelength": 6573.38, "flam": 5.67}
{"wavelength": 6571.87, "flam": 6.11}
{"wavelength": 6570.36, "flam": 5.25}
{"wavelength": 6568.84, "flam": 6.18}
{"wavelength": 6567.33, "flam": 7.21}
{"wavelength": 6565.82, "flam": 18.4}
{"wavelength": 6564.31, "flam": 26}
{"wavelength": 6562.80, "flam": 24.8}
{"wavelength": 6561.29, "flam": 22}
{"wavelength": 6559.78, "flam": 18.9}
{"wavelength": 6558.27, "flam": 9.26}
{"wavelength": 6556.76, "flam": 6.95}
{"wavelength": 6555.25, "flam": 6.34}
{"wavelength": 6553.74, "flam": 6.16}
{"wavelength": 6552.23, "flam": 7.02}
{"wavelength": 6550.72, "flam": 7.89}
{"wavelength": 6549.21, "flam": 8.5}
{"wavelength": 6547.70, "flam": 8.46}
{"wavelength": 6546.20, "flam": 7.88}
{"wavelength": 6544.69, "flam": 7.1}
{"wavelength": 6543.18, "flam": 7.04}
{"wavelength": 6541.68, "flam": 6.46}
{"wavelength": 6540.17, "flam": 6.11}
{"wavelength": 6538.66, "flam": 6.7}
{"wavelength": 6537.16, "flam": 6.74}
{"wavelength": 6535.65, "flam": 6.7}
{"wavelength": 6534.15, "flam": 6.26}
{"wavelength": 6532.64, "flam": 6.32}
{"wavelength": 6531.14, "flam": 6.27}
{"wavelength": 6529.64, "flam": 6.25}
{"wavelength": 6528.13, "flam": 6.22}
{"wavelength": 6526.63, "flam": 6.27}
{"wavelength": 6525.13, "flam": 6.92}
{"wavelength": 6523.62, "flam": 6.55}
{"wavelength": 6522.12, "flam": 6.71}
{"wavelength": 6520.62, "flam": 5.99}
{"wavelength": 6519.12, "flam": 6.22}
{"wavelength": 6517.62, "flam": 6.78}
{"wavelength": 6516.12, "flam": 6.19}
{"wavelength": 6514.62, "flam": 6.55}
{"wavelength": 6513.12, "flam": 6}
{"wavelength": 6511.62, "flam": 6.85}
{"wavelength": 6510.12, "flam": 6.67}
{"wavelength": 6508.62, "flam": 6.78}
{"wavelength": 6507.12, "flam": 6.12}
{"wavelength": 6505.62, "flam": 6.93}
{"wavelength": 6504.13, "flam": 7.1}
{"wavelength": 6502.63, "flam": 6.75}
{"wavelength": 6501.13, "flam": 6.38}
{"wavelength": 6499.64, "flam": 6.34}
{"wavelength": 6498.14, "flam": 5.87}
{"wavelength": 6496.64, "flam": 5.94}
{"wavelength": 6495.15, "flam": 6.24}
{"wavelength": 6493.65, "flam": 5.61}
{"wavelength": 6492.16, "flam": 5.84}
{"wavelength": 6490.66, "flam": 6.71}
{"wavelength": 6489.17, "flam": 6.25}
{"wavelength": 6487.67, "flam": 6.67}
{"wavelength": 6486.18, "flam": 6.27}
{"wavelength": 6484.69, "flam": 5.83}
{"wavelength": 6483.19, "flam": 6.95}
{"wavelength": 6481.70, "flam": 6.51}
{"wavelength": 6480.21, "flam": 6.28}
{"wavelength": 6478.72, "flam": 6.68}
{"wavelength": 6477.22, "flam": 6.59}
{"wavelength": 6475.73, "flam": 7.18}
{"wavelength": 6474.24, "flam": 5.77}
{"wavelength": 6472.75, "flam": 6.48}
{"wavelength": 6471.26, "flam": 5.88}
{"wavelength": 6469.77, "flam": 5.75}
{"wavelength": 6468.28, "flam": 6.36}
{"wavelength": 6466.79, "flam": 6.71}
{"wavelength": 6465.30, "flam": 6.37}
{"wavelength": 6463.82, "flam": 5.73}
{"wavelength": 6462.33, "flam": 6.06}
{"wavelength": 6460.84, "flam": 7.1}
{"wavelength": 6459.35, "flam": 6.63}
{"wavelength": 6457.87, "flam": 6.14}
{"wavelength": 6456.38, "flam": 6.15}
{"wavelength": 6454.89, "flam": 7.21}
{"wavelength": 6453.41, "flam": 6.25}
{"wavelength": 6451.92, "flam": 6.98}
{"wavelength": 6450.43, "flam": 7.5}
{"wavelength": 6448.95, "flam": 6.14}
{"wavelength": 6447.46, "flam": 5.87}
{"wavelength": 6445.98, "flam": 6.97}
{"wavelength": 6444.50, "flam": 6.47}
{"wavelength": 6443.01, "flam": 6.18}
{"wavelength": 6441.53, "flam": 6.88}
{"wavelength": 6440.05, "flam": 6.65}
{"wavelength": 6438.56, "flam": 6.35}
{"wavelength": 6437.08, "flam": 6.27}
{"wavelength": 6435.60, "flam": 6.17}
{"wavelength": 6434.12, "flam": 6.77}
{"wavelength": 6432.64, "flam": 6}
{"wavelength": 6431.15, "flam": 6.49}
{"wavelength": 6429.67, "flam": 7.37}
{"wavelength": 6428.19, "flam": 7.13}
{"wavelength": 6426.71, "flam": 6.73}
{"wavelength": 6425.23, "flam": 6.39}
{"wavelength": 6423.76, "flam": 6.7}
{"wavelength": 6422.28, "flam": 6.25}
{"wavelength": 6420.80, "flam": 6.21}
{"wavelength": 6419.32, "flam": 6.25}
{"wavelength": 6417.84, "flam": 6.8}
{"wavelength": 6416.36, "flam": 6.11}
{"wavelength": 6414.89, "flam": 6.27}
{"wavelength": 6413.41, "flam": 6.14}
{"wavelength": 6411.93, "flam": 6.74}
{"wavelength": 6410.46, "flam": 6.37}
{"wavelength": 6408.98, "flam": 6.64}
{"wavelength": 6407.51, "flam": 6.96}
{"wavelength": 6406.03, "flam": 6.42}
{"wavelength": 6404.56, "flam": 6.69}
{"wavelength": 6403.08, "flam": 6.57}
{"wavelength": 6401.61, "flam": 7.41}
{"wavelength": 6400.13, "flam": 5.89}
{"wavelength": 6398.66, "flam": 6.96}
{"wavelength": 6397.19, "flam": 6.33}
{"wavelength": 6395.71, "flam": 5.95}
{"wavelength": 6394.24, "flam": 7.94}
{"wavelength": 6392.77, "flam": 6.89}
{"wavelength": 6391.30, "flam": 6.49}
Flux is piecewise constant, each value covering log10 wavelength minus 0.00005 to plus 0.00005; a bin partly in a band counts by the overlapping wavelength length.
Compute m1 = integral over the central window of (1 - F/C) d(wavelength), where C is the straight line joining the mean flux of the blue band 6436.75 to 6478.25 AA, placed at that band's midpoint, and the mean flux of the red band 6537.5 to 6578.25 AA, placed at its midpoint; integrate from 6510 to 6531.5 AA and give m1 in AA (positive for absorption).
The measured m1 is 5.3 AA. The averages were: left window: 6.45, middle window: 6.43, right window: 9.72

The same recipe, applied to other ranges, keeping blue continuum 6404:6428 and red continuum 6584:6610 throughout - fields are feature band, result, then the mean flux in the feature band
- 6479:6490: 0.6 AA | 6.41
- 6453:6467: 0.5 AA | 6.43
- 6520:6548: 1.2 AA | 6.66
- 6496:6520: 1.3 AA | 6.47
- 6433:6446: 0.2 AA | 6.49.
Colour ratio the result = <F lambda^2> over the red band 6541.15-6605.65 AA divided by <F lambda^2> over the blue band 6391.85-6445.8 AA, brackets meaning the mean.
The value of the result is 1.47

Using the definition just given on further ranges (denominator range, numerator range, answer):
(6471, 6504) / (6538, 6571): 1.69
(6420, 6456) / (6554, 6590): 1.75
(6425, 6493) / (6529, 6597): 1.45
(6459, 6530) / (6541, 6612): 1.43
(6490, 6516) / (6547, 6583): 1.68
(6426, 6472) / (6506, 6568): 1.37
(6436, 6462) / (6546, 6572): 1.81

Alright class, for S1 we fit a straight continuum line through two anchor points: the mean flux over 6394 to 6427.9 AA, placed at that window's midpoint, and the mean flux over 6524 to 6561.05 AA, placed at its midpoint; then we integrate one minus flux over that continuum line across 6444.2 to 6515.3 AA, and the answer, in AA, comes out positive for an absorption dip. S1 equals 6.86 AA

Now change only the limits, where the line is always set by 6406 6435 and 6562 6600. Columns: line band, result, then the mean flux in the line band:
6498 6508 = 1.93 AA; 6.54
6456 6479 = 3.35 AA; 6.34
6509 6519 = 2.18 AA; 6.5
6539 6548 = 1.81 AA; 7.09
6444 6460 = 1.25 AA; 6.58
